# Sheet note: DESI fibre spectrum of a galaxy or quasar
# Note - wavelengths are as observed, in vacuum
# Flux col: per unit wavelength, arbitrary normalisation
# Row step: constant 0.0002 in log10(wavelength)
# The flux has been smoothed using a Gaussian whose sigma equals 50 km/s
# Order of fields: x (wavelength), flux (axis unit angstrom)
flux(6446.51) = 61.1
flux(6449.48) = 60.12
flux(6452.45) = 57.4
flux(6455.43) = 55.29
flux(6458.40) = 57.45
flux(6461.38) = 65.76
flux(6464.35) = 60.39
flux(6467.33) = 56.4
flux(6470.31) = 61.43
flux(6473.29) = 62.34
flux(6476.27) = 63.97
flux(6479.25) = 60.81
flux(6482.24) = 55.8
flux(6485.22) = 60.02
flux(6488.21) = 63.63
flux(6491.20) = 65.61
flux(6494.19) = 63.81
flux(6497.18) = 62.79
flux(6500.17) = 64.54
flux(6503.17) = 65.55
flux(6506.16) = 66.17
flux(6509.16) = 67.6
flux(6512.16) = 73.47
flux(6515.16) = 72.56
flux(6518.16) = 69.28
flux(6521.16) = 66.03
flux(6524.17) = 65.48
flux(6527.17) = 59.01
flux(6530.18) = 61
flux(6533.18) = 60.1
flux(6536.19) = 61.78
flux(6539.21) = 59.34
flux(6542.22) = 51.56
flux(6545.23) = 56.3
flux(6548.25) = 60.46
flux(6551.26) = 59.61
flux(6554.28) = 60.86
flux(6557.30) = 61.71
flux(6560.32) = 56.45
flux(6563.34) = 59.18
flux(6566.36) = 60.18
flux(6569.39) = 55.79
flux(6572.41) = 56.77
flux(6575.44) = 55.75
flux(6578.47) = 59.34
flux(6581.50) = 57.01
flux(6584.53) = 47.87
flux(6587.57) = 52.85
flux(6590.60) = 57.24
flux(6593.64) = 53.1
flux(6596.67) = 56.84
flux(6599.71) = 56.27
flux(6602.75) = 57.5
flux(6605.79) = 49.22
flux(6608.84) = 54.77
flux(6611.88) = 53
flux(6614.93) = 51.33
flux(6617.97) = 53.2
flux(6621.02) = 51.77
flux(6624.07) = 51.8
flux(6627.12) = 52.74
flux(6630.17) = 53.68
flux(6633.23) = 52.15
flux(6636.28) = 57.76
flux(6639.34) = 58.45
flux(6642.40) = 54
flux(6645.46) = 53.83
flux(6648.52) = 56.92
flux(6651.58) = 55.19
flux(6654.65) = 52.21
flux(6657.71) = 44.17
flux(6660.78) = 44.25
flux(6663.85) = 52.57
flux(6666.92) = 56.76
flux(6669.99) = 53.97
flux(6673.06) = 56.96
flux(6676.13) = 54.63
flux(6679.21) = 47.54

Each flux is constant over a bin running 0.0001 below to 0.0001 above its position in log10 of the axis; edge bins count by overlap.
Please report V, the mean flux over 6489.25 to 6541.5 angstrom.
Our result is 64.7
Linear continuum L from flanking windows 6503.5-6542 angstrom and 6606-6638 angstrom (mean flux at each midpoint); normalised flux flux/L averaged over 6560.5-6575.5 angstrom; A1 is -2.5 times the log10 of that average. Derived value 0.033 mag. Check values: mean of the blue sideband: 64.7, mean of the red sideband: 53.1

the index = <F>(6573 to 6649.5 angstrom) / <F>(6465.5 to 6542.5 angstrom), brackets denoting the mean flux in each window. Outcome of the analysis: 0.9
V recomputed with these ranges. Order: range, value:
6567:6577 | 56.5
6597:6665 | 53.1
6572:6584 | 56.5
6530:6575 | 58.6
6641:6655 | 54.6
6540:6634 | 55.4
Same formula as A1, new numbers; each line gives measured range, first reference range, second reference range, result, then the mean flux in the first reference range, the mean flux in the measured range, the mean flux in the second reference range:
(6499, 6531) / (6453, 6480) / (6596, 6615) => -0.15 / 60.3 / 66.5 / 54.2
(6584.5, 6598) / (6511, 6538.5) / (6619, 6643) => 0.08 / 65.1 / 54.2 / 54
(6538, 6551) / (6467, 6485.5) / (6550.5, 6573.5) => 0.04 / 60.4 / 57.1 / 58.8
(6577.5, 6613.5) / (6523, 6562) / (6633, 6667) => 0.04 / 59.5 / 54.5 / 53.1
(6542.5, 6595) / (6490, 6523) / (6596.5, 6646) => 0.06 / 67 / 57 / 53.9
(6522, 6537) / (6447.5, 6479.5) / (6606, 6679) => -0.08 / 60.1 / 61.7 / 53.1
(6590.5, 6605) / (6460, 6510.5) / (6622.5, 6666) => 0.00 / 62.7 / 55.7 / 52.9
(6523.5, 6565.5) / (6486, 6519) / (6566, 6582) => 0.03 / 66.6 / 59.4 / 57.3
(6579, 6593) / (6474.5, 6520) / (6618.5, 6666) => 0.07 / 65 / 54.1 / 52.8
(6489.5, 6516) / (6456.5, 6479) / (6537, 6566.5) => -0.12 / 61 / 66.7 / 58.6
